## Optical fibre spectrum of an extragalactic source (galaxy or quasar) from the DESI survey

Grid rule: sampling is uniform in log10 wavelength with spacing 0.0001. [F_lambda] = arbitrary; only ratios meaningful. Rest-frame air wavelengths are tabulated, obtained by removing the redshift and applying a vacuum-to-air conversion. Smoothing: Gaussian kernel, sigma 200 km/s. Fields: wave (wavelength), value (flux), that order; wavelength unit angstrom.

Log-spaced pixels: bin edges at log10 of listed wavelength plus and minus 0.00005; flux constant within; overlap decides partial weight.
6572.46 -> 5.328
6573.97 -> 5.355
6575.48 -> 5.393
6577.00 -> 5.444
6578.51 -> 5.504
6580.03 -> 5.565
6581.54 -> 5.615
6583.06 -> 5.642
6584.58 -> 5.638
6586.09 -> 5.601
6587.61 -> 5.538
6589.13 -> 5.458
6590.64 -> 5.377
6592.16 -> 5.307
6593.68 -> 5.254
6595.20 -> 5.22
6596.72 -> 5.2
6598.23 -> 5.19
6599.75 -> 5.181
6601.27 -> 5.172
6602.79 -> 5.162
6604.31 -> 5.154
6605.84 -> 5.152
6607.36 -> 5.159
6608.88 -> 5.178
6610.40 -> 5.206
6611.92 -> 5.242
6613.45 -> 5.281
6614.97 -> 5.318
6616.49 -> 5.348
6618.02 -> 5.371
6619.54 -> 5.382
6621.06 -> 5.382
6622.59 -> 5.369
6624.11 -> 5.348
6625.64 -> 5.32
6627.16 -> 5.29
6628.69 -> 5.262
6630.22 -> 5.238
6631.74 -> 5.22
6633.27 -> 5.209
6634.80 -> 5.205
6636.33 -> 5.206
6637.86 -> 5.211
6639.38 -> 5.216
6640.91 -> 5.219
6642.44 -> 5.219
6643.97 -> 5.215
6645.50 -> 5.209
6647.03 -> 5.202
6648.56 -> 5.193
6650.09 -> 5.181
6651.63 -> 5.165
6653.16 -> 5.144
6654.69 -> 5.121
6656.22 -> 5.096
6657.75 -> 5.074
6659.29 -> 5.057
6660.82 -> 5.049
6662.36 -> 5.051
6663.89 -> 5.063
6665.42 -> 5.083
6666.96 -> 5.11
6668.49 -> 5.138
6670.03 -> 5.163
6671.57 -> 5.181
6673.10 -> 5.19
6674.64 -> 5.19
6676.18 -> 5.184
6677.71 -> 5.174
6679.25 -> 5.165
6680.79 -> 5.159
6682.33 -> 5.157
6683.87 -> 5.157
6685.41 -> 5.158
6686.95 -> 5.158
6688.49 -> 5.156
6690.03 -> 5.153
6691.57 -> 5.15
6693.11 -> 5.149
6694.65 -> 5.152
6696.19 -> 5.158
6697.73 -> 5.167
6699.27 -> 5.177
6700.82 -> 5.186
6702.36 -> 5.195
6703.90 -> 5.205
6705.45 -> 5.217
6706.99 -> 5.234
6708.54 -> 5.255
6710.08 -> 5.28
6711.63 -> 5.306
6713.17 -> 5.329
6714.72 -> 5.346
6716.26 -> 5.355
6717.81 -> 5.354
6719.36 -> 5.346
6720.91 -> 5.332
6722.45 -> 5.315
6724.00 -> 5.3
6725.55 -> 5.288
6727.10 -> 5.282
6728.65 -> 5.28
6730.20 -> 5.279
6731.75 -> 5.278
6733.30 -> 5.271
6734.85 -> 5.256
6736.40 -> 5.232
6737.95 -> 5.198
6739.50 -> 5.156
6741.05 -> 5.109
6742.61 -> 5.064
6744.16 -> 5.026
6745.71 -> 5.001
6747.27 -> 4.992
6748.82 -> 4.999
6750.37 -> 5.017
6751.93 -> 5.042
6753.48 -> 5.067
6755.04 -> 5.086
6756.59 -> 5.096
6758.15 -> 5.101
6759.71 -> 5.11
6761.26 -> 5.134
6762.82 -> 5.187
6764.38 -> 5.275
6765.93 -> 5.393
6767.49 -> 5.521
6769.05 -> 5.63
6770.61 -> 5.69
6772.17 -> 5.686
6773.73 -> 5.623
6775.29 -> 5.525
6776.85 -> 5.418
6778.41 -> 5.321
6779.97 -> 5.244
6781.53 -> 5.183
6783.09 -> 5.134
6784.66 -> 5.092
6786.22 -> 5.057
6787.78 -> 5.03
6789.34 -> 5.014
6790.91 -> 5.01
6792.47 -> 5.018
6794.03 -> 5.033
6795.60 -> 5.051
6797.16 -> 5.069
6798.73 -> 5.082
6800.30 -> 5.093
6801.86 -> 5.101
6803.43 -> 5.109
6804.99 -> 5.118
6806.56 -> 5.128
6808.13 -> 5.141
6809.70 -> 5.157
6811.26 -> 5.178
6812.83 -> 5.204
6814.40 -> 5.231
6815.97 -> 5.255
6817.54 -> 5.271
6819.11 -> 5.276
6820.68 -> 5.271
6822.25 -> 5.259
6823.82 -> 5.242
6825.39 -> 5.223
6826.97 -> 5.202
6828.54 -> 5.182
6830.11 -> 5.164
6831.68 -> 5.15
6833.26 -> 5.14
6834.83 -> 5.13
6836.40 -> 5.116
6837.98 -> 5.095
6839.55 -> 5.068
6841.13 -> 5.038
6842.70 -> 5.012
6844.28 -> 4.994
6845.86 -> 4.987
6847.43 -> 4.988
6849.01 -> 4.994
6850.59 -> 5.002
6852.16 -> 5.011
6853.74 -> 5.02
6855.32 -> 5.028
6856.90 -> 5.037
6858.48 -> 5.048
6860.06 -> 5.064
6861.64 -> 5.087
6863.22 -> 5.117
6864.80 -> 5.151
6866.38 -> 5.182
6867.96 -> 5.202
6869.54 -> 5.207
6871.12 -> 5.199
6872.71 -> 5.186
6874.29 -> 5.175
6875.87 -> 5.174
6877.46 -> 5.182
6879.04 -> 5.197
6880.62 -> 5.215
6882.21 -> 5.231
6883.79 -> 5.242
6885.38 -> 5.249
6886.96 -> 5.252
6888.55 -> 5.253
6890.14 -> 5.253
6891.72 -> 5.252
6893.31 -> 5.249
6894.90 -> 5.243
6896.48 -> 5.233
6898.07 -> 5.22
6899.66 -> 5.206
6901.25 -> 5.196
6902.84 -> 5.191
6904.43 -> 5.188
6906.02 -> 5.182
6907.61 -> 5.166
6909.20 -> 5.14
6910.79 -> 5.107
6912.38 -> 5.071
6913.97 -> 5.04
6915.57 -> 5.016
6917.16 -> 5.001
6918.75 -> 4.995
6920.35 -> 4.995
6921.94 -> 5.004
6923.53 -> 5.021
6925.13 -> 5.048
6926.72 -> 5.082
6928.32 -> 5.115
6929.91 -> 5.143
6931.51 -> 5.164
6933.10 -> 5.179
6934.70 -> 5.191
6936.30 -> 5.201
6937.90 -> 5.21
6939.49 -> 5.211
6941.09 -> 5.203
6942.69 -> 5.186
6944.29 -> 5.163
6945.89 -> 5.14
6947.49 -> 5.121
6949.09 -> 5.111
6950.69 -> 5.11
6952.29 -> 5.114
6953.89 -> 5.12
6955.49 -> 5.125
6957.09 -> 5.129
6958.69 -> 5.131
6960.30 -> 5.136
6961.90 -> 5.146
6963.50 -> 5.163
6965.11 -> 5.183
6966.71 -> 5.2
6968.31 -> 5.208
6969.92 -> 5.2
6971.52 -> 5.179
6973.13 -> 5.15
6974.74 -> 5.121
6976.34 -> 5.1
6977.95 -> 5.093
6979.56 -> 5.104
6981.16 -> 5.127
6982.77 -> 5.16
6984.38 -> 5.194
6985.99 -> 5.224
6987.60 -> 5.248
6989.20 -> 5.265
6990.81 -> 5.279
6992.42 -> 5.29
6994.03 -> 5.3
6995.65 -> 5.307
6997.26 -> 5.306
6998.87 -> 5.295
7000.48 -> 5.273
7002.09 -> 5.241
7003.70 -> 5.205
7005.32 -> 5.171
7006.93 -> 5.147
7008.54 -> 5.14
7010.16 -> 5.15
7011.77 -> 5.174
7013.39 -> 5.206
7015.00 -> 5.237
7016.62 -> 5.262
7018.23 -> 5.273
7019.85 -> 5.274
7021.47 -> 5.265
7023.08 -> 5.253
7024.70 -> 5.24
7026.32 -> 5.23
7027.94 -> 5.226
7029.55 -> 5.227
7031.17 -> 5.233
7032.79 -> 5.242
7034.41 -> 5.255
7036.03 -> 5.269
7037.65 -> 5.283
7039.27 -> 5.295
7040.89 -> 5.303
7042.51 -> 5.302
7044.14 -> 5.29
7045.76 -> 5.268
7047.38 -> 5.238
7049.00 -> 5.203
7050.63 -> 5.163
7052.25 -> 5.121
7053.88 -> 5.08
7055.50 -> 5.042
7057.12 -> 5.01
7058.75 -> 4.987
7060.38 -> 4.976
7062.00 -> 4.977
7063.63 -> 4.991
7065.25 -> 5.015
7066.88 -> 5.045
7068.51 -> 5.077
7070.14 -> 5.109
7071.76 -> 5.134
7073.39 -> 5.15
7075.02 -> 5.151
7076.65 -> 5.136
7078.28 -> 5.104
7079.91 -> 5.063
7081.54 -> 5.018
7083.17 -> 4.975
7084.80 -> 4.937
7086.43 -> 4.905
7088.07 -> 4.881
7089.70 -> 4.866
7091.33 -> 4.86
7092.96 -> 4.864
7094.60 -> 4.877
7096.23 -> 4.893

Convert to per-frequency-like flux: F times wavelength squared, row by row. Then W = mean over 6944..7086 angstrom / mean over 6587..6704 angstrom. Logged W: 1.11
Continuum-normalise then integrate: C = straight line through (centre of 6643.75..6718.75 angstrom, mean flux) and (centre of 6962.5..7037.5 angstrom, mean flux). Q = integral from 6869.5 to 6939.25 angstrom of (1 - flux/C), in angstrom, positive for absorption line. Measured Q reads 0.6 angstrom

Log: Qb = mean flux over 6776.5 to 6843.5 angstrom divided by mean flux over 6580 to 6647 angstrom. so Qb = 0.97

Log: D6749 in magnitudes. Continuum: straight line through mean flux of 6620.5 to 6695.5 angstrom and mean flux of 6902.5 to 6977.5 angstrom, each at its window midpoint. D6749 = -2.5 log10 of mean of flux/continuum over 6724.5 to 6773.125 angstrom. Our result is -0.01 mag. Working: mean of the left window 5.18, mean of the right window 5.13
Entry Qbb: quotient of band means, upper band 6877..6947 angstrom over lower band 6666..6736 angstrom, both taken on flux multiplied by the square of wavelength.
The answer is 1.05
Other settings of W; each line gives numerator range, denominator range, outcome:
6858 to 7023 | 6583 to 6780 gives 1.07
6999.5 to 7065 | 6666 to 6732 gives 1.10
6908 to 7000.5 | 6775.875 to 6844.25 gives 1.04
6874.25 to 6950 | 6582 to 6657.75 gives 1.07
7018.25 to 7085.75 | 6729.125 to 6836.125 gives 1.07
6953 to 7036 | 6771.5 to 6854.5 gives 1.06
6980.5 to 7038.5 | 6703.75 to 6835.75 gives 1.08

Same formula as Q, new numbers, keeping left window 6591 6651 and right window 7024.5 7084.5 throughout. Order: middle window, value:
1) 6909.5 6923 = 0.4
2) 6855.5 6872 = 0.2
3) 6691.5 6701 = 0.1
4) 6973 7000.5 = -0.3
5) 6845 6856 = 0.4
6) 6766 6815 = -0.2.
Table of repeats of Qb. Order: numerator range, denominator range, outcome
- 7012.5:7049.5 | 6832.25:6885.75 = 1.03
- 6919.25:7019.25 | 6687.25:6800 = 0.99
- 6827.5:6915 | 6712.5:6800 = 0.98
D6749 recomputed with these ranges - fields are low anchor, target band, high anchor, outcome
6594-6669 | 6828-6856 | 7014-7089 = 0.02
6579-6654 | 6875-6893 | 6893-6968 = -0.01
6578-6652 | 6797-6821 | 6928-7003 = 0.01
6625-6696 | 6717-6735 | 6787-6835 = -0.03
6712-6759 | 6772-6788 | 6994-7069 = -0.02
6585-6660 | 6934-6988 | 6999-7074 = 0.01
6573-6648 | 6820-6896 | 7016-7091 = 0.01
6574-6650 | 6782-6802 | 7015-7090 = 0.04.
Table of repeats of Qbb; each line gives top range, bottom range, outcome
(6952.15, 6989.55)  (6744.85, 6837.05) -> 1.05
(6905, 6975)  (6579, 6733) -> 1.06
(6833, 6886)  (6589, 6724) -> 1.04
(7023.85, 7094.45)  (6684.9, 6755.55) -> 1.08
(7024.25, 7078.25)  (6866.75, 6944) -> 1.04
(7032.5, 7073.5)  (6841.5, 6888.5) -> 1.06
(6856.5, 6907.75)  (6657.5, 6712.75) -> 1.07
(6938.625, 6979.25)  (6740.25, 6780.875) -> 1.04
